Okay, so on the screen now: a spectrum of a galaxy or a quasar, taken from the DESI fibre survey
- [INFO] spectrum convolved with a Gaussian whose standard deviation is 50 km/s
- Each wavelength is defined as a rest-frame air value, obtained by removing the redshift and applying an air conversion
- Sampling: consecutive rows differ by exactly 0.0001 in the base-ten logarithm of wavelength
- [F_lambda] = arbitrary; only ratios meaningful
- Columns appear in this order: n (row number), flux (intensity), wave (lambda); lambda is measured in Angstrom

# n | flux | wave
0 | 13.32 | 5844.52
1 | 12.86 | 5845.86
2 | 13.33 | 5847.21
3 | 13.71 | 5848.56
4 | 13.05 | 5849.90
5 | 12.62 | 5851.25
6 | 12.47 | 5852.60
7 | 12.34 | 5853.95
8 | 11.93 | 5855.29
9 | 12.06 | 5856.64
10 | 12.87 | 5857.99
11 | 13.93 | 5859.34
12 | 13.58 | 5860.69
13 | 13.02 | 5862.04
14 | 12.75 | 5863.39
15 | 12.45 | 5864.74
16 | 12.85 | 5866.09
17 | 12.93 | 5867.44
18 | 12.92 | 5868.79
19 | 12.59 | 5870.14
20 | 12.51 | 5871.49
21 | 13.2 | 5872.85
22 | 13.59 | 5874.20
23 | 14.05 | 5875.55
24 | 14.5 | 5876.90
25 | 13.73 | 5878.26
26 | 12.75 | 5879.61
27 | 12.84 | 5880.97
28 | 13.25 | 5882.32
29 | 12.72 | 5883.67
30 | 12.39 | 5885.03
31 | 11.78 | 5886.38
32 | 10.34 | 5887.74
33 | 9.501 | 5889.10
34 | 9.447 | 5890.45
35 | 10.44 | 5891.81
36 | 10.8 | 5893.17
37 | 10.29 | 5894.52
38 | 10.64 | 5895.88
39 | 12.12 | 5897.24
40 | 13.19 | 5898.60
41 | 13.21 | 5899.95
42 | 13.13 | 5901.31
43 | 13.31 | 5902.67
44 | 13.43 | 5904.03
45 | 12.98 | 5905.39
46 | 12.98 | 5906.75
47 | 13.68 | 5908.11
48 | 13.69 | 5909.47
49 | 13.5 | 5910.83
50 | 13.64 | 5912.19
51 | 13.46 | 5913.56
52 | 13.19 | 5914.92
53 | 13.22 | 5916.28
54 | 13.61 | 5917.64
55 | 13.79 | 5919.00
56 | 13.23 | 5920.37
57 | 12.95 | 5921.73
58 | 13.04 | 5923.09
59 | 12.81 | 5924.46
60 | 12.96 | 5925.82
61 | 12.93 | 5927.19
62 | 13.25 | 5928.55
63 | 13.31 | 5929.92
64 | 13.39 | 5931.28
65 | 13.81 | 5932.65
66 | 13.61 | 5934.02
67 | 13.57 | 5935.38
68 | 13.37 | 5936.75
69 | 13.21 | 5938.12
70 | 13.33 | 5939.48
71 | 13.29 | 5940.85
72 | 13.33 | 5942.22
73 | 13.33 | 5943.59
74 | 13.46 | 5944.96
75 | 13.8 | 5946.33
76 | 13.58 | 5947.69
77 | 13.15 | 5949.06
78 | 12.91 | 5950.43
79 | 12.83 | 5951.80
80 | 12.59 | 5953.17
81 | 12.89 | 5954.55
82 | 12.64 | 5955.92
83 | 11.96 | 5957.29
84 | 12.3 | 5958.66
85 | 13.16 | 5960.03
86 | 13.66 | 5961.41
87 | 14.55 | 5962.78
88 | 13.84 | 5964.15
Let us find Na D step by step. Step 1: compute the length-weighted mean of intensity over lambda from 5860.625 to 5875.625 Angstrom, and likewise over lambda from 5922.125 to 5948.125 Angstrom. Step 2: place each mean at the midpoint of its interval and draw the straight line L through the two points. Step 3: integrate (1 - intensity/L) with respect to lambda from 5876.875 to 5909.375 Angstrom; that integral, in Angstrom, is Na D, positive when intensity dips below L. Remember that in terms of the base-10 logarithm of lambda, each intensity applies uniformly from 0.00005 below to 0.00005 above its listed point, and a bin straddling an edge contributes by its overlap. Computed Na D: 2.2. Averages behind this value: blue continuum 13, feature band 12.2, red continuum 13.3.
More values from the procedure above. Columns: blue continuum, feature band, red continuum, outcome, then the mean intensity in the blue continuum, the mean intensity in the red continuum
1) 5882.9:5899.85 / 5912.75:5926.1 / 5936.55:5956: -1.10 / 11.2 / 13.2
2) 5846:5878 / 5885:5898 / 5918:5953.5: 2.39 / 13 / 13.3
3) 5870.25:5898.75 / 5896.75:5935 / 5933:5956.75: -1.80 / 12.1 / 13.2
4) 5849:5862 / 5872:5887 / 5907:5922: -0.12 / 12.8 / 13.5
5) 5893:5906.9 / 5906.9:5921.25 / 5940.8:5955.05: -0.95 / 12.4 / 13.2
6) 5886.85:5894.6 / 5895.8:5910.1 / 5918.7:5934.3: -2.33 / 10.2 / 13.2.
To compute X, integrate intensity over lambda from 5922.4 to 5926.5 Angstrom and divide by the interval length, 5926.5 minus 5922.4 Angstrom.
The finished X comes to 12.9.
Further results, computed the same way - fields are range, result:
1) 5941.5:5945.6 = 13.4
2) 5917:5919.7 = 13.7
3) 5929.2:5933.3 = 13.5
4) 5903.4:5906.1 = 13.2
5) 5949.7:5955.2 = 12.8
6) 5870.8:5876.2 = 13.3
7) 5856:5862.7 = 13.1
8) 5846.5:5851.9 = 13.2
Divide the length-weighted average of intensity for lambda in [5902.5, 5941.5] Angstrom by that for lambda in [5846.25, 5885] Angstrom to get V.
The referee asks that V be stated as 1.02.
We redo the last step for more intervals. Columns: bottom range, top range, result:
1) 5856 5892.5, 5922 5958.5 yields 1.05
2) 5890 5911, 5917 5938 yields 1.08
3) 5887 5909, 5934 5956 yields 1.12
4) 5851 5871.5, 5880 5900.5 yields 0.90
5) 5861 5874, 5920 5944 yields 1.03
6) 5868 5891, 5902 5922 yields 1.07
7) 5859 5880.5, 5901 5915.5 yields 1.01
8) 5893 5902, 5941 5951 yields 1.12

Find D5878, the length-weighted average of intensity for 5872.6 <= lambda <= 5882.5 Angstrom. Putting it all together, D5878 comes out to 13.5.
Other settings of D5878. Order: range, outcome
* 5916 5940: 13.3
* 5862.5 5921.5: 12.7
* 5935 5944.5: 13.3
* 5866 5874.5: 12.9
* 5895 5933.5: 13.1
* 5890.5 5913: 12.5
